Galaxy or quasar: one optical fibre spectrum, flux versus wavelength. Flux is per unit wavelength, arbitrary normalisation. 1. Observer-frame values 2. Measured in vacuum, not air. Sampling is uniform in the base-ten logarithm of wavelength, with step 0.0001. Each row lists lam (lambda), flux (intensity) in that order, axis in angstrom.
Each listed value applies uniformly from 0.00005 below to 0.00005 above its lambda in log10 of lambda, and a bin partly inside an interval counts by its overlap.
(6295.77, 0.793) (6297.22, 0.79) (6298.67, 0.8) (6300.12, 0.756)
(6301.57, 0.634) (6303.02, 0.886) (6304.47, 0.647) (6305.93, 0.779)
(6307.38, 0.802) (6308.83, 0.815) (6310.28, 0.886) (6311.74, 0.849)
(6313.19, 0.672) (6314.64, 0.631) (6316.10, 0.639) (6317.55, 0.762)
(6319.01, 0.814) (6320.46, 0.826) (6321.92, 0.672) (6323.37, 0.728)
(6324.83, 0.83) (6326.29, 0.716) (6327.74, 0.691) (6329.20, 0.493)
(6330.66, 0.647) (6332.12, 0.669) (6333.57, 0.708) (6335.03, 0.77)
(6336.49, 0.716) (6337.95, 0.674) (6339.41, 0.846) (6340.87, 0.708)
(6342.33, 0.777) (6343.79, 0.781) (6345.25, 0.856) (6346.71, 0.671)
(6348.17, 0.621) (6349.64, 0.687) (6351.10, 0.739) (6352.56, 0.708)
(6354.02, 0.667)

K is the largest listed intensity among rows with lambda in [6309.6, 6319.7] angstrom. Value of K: 0.886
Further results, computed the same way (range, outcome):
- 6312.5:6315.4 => 0.672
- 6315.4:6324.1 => 0.826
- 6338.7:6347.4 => 0.856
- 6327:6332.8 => 0.691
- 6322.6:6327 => 0.83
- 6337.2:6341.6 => 0.846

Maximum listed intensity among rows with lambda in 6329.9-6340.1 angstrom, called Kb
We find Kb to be 0.846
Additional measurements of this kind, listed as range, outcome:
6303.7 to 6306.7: 0.779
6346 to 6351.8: 0.739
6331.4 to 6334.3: 0.708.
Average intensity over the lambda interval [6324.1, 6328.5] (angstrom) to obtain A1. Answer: 0.744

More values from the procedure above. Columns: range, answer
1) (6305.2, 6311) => 0.821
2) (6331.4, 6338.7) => 0.708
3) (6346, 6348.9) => 0.646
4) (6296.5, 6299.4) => 0.795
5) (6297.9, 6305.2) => 0.745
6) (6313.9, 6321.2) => 0.734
